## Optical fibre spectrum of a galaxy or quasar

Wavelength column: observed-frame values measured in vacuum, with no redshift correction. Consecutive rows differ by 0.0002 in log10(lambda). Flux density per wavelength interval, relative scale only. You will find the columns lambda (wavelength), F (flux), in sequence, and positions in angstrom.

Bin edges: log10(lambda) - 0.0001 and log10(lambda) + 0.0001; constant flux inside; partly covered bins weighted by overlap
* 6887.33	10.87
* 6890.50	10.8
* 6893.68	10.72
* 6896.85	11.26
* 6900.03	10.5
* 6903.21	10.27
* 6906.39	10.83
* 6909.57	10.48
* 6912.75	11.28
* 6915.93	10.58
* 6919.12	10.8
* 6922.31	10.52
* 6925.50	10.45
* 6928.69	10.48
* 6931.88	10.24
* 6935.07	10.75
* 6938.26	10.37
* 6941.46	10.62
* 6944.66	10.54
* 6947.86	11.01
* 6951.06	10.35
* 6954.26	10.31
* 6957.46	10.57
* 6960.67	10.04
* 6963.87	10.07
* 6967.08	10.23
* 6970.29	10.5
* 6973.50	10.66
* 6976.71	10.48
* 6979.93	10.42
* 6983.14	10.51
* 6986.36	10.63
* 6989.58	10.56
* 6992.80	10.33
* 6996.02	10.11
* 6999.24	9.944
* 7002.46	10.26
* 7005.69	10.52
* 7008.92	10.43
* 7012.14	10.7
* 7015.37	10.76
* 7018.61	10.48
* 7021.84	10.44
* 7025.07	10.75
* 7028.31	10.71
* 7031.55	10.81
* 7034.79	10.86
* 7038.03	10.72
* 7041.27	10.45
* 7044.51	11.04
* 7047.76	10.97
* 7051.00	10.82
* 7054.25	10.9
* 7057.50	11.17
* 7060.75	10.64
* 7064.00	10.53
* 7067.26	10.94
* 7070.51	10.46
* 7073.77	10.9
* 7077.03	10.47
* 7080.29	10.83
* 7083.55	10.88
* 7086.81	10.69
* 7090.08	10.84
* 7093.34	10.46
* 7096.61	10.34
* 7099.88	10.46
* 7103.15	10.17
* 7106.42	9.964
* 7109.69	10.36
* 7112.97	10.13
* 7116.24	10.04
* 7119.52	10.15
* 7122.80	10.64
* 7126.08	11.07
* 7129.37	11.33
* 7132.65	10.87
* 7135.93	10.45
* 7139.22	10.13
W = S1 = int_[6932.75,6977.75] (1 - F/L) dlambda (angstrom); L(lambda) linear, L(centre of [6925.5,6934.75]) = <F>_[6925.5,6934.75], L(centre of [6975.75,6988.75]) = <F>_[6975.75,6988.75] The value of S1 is 0.0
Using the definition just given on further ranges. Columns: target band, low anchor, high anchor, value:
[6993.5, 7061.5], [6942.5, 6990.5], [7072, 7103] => -0.61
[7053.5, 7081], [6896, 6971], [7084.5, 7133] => -0.65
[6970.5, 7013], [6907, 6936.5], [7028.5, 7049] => 1.20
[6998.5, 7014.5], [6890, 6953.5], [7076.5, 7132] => 0.26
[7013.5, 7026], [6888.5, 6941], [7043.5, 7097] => 0.14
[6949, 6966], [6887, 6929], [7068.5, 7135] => 0.60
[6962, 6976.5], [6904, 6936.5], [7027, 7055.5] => 0.45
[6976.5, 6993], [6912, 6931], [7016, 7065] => 0.31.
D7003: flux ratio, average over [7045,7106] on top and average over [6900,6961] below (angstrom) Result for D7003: 1.0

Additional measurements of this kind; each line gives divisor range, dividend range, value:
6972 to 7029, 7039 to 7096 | 1.03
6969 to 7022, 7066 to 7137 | 1.01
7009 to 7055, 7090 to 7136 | 0.98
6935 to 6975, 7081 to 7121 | 0.99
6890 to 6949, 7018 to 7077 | 1.01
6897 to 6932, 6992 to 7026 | 0.98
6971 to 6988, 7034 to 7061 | 1.03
